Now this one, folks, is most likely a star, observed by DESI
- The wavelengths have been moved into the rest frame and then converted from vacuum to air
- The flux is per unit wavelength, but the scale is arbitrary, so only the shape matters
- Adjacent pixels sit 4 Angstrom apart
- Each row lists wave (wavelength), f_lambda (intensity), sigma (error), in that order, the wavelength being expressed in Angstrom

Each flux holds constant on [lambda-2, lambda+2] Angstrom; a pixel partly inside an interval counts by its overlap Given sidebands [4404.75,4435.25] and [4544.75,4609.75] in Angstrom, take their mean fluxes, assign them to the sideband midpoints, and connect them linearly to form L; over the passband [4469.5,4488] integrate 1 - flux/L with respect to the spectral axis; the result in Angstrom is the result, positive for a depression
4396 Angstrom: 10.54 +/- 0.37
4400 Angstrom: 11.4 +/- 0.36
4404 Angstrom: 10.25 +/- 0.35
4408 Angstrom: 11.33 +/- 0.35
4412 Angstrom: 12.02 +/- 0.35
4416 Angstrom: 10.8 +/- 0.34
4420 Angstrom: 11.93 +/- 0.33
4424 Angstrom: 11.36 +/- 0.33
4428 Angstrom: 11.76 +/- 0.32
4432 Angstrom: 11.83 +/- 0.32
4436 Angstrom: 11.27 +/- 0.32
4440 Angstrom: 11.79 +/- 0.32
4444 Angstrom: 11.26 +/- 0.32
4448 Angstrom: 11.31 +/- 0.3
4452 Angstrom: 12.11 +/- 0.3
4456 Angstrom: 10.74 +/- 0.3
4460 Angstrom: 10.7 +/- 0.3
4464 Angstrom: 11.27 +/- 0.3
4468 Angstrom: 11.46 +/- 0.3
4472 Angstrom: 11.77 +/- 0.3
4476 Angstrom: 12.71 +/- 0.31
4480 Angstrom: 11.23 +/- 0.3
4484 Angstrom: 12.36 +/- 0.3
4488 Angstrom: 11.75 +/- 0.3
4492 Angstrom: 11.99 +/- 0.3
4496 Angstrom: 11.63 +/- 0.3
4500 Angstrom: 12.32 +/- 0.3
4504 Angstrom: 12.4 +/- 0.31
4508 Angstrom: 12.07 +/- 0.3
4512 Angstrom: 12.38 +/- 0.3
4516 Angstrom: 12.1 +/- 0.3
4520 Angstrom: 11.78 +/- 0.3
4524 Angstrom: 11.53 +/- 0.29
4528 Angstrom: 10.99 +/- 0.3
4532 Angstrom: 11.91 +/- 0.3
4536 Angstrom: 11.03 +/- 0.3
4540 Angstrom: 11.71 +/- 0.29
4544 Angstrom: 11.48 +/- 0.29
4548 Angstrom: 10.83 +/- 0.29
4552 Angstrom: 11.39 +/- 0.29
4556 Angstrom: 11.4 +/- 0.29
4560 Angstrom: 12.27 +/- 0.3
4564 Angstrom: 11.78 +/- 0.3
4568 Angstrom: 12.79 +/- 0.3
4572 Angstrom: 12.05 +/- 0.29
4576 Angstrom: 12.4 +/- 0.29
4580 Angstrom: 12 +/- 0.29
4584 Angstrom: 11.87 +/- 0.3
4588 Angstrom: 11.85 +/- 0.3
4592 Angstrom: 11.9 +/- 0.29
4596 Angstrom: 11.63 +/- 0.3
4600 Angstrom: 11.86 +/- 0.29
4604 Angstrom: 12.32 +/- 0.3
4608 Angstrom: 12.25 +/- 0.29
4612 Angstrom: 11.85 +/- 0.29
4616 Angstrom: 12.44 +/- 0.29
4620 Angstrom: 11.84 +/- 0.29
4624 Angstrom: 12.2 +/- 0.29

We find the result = -0.5 Angstrom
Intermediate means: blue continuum 11.5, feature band 12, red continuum 11.9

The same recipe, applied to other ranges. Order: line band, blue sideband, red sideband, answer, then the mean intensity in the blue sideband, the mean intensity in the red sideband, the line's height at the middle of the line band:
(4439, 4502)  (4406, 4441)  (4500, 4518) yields 1.53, 11.6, 12.2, 11.9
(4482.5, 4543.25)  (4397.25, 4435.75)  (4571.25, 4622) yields -0.66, 11.4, 12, 11.7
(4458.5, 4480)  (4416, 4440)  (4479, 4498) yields 0.32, 11.6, 11.8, 11.7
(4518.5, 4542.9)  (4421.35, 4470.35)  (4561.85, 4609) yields 0.66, 11.4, 12.1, 11.8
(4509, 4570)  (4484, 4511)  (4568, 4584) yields 2.20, 12.1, 12.2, 12.1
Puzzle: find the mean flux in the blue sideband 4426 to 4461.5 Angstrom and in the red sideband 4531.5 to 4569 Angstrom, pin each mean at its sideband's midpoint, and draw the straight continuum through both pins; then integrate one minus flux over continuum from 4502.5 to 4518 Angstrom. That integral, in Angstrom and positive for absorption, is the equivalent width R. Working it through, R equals -0.92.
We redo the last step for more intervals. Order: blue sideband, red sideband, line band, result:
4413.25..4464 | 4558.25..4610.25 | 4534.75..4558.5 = 1.13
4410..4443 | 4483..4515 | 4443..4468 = 1.15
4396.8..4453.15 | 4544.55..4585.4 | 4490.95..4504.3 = -0.45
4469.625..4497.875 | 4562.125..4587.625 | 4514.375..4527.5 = 0.33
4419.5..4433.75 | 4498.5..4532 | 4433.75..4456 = 0.51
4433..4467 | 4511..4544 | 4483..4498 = -0.54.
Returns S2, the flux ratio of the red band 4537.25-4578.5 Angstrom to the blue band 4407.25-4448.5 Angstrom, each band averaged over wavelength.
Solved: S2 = 1.02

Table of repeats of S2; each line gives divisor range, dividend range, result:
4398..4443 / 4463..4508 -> 1.04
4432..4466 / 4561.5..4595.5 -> 1.06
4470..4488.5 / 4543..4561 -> 0.95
